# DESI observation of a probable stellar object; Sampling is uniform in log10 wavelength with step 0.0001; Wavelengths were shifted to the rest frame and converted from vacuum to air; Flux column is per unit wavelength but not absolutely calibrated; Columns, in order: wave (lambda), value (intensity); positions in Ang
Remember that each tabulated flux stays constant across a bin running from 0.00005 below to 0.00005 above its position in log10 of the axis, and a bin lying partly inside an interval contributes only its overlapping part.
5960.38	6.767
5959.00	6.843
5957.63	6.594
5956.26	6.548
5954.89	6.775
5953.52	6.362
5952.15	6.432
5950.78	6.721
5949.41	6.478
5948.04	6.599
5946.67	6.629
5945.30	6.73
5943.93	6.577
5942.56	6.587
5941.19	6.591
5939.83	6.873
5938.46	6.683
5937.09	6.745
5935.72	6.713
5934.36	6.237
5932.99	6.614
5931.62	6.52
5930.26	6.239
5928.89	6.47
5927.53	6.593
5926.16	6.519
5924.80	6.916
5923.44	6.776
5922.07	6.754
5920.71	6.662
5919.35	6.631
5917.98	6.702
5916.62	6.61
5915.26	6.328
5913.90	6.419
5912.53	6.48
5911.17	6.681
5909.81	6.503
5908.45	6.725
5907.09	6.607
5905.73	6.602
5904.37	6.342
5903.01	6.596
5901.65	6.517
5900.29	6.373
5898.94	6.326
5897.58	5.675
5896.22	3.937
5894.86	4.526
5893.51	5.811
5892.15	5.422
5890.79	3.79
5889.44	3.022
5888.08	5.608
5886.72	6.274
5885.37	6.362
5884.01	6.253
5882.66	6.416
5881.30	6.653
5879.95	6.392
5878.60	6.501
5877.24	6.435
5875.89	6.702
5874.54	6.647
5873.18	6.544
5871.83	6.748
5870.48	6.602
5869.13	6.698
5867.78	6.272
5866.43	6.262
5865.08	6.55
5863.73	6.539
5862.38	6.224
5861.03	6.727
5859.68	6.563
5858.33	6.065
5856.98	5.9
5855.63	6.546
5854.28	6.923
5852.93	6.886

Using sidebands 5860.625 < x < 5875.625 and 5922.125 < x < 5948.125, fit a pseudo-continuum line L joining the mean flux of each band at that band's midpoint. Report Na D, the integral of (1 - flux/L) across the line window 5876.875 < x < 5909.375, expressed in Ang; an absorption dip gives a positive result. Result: 3.4 Ang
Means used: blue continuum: 6.53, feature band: 5.88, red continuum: 6.61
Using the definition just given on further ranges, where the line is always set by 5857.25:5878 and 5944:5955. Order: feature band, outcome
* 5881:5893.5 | 1.9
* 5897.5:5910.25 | 0.1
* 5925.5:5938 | 0.1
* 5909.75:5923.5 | -0.1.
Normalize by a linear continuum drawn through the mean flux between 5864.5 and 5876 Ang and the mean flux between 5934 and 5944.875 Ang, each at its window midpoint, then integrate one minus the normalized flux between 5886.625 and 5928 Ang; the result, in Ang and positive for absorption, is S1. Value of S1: 3.2 Ang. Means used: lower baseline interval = 6.55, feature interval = 6.08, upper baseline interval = 6.64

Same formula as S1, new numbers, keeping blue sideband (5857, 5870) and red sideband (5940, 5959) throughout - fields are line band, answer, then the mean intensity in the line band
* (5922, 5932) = -0.06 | 6.59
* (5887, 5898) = 2.92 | 4.75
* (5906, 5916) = -0.03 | 6.54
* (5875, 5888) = 0.09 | 6.41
